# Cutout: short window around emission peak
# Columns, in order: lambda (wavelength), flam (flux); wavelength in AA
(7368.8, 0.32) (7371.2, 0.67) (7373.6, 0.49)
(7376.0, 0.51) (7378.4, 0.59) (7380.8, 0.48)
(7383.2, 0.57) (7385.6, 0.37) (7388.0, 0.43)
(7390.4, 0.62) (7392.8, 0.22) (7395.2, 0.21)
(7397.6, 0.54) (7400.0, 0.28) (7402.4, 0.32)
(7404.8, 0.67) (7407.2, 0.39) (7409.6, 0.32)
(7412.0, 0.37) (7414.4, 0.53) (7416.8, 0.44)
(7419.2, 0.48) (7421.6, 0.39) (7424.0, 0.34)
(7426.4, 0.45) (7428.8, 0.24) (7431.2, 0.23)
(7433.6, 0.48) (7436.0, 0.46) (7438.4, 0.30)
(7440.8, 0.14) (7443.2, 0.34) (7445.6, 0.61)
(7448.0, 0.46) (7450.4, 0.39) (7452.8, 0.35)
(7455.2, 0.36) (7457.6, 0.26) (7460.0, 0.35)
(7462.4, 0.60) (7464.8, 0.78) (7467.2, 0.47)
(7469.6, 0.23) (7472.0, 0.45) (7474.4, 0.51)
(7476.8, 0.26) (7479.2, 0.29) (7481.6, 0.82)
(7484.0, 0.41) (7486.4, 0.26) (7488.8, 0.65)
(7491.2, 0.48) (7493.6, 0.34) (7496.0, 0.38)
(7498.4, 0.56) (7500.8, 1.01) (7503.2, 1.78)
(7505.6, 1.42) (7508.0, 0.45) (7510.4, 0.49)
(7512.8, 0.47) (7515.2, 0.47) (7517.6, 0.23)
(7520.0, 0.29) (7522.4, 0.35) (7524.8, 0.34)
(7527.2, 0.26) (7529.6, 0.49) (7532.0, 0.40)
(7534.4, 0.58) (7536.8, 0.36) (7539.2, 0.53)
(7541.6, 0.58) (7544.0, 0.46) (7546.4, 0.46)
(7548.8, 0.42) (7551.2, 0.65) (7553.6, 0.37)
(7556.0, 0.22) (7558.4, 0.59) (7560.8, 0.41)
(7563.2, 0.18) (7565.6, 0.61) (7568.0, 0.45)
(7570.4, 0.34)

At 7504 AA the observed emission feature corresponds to H-gamma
